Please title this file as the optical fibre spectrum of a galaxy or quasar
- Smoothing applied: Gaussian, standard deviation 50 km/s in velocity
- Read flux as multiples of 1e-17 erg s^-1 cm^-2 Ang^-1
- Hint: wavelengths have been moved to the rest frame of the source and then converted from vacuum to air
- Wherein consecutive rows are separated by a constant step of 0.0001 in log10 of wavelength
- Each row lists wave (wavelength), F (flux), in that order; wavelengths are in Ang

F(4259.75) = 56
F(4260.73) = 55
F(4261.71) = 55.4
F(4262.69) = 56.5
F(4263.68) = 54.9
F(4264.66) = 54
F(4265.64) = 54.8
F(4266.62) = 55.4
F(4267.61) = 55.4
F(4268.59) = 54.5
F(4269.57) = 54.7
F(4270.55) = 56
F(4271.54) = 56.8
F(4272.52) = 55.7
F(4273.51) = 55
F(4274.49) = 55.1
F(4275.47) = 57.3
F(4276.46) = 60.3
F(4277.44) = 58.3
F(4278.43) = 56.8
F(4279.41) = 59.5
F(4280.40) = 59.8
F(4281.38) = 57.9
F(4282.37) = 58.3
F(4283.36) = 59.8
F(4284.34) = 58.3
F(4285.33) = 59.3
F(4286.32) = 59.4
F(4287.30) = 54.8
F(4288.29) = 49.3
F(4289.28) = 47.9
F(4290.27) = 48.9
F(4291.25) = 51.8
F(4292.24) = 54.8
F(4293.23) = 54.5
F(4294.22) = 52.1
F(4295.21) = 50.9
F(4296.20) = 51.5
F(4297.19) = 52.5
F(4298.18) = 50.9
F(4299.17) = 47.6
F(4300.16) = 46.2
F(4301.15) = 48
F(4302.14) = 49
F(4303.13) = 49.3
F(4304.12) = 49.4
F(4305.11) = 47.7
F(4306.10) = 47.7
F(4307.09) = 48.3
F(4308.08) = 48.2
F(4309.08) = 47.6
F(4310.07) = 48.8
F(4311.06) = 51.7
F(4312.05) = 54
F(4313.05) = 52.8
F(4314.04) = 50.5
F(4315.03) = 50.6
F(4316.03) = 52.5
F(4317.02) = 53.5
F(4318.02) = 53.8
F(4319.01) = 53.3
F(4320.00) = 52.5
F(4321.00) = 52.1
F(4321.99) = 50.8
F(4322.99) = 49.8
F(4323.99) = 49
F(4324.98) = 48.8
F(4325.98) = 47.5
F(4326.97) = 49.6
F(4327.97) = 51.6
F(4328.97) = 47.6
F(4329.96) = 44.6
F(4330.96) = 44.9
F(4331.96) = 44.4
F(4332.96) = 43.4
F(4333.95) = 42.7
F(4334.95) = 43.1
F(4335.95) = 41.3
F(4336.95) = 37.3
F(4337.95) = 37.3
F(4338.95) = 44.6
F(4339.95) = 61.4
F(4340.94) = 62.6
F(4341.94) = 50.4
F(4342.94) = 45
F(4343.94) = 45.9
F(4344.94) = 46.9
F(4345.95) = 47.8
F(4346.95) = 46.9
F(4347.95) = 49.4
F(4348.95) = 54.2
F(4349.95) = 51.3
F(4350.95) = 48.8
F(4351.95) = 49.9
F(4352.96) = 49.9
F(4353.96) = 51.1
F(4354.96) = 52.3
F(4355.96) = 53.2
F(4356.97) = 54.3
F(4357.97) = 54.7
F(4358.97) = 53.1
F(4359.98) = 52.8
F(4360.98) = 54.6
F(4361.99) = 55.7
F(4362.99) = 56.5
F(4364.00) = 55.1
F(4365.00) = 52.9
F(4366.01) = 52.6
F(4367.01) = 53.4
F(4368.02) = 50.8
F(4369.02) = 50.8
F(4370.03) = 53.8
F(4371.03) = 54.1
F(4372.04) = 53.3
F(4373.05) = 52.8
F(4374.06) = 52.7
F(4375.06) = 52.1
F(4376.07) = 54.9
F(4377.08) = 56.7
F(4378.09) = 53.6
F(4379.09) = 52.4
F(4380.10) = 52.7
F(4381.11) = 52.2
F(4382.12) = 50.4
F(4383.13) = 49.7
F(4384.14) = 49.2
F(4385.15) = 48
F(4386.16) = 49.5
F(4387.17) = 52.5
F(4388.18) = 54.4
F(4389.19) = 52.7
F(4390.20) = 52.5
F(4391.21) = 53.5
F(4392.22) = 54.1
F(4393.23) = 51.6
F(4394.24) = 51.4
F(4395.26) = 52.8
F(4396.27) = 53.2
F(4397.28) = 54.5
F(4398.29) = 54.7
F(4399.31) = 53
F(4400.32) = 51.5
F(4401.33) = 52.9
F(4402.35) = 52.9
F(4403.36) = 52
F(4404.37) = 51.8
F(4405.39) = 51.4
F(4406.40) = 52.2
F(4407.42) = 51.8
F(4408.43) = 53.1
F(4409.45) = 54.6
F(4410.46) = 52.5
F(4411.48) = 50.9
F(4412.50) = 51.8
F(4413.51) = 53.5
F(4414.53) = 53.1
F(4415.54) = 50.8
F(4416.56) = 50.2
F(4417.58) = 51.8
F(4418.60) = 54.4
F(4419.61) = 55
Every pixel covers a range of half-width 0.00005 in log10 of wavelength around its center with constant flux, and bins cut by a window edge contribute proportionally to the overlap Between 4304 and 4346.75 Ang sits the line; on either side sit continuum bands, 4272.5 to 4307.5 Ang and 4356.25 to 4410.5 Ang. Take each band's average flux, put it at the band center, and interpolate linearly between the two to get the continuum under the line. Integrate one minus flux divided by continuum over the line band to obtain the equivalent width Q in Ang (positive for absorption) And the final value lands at 3.6 Ang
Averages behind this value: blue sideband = 53.4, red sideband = 52.8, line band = 48.7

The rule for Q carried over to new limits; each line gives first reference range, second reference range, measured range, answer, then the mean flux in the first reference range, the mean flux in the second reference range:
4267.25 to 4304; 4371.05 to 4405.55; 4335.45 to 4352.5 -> 1.58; 54.2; 52.5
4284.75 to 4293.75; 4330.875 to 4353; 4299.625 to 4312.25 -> 0.66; 53.4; 47.4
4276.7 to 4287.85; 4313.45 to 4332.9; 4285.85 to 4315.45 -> 2.13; 58.4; 49.7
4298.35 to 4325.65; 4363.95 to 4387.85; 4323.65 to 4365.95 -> 1.51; 50.1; 52.3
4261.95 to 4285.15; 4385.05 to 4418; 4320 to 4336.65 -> 2.40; 56.8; 52.4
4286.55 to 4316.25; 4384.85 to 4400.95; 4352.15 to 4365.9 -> -0.45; 50.4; 52.6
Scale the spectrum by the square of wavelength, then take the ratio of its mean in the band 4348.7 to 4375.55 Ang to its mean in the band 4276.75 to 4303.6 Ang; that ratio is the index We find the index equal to 1.02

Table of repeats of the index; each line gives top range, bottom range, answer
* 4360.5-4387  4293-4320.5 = 1.08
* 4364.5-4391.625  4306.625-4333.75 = 1.08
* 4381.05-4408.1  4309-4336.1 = 1.10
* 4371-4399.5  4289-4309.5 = 1.10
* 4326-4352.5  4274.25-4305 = 0.90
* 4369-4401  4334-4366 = 1.06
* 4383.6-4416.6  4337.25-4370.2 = 1.04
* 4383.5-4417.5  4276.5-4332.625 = 1.06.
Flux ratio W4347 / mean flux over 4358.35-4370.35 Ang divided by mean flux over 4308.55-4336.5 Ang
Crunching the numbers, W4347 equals 1.1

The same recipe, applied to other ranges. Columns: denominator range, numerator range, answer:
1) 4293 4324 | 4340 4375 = 1.03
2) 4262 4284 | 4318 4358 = 0.86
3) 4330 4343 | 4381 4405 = 1.13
